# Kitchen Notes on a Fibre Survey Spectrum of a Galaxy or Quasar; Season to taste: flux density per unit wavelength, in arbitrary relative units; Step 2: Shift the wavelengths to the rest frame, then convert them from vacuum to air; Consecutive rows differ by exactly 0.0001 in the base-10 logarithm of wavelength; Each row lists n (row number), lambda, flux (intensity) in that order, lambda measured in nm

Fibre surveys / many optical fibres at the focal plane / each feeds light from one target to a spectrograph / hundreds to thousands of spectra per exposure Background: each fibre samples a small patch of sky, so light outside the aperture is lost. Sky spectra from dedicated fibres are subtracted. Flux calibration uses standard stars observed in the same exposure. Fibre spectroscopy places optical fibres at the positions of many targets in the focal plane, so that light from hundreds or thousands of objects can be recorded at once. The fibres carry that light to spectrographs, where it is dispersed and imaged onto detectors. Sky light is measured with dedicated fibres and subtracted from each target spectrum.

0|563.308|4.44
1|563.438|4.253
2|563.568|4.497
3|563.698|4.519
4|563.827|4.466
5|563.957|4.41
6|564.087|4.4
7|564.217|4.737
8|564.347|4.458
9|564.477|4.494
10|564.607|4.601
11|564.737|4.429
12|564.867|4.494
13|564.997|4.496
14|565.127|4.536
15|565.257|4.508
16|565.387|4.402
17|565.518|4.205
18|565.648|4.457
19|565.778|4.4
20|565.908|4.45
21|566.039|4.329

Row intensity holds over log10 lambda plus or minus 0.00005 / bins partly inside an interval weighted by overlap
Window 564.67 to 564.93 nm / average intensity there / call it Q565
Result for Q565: 4.46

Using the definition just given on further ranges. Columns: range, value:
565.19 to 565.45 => 4.46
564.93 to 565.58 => 4.43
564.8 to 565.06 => 4.5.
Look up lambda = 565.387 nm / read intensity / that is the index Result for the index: 4.402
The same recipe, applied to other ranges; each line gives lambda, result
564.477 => 4.494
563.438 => 4.253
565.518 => 4.205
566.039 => 4.329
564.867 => 4.494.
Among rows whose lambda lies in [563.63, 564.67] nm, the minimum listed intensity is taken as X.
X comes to 4.4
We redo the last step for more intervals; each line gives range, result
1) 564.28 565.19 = 4.429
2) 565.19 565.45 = 4.402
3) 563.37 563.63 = 4.253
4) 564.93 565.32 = 4.496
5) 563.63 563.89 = 4.466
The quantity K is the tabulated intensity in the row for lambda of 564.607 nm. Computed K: 4.601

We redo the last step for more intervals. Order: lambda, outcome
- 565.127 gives 4.536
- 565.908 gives 4.45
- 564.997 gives 4.496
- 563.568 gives 4.497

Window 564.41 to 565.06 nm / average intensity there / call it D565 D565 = 4.5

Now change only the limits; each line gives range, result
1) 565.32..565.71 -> 4.35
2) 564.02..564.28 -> 4.56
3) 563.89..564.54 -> 4.5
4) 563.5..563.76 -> 4.5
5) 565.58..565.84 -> 4.43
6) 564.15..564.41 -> 4.59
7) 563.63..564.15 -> 4.45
